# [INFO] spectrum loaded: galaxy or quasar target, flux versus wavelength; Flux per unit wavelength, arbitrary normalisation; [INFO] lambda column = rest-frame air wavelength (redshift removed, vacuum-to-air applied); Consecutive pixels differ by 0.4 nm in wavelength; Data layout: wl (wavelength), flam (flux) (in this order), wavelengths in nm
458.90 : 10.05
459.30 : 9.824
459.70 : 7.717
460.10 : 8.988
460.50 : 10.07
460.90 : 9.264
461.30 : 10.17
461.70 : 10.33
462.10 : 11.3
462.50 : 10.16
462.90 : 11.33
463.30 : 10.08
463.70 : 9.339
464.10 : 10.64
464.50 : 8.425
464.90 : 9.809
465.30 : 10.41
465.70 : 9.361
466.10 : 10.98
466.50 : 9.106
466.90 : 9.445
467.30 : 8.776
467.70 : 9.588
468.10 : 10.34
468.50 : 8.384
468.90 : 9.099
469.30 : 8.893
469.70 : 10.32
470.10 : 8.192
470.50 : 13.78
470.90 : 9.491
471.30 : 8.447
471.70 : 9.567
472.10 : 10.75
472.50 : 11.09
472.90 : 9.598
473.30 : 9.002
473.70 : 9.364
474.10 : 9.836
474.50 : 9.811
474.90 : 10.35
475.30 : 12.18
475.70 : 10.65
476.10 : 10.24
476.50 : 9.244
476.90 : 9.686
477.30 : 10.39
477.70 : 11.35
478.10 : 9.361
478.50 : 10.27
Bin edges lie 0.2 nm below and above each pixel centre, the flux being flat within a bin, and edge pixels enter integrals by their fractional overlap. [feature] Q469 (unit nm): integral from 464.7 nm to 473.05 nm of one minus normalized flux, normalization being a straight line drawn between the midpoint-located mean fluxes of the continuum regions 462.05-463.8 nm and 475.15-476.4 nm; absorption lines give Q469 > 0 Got 0.657 nm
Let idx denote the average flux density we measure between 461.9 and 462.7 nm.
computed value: 10.7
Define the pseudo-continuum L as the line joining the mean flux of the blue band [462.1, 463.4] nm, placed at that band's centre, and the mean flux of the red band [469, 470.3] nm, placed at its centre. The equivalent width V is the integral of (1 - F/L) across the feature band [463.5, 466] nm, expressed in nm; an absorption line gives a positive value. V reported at 0.12 nm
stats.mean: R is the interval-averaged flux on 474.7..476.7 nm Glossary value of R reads 10.5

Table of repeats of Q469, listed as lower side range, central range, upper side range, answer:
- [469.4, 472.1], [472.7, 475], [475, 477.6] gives 0.136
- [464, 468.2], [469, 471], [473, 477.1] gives -0.058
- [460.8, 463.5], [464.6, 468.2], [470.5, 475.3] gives 0.196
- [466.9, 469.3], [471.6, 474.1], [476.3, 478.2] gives -0.067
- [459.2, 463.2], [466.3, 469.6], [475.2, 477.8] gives 0.297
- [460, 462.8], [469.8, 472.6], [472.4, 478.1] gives -0.004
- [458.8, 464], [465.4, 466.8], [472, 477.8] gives 0.025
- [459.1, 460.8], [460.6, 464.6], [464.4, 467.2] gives -0.325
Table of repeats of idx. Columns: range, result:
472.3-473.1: 10.3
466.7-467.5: 9.11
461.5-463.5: 10.6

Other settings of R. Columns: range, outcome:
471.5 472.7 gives 10.5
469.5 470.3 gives 9.26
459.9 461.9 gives 9.76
